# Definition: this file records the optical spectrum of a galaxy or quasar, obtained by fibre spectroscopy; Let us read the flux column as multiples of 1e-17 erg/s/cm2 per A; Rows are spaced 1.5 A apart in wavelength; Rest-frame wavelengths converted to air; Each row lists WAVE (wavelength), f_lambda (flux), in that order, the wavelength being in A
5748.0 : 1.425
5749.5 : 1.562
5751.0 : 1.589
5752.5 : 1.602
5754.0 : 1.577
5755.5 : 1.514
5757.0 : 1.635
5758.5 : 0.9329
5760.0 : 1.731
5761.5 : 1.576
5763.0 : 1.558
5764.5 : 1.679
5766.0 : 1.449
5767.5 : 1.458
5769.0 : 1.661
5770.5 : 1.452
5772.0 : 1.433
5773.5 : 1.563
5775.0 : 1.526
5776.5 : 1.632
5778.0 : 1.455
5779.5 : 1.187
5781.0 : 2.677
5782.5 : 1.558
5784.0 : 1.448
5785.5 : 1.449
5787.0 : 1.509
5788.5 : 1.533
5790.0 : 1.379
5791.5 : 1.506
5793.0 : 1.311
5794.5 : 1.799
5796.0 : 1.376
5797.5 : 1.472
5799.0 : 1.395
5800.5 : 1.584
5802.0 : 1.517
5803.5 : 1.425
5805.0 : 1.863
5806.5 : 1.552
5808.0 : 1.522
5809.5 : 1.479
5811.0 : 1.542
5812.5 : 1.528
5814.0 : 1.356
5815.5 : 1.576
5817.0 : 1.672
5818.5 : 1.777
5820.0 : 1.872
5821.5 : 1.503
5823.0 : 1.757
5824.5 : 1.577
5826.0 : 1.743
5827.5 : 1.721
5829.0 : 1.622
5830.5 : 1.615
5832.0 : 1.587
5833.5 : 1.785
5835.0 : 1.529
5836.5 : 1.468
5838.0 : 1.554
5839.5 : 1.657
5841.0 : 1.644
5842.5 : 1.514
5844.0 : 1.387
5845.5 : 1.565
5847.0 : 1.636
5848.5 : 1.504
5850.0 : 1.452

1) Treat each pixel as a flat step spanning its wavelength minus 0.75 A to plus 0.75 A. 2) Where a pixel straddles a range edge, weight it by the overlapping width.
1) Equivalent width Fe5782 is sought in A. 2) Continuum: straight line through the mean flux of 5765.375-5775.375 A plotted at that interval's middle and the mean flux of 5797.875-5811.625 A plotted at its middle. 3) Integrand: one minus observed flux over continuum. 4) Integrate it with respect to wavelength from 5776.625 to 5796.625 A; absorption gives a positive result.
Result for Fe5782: -0.5 A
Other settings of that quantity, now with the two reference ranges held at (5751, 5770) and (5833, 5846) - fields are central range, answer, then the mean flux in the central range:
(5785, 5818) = 0.6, 1.52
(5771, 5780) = 0.4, 1.47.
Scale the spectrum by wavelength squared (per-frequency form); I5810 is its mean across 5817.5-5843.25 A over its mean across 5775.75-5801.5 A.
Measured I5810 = 1.08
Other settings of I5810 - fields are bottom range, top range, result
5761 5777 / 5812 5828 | 1.09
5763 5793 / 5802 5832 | 1.06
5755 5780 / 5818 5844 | 1.11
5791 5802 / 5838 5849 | 1.06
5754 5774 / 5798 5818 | 1.03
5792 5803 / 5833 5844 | 1.07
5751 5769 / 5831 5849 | 1.06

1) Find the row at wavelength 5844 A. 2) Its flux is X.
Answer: 1.387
